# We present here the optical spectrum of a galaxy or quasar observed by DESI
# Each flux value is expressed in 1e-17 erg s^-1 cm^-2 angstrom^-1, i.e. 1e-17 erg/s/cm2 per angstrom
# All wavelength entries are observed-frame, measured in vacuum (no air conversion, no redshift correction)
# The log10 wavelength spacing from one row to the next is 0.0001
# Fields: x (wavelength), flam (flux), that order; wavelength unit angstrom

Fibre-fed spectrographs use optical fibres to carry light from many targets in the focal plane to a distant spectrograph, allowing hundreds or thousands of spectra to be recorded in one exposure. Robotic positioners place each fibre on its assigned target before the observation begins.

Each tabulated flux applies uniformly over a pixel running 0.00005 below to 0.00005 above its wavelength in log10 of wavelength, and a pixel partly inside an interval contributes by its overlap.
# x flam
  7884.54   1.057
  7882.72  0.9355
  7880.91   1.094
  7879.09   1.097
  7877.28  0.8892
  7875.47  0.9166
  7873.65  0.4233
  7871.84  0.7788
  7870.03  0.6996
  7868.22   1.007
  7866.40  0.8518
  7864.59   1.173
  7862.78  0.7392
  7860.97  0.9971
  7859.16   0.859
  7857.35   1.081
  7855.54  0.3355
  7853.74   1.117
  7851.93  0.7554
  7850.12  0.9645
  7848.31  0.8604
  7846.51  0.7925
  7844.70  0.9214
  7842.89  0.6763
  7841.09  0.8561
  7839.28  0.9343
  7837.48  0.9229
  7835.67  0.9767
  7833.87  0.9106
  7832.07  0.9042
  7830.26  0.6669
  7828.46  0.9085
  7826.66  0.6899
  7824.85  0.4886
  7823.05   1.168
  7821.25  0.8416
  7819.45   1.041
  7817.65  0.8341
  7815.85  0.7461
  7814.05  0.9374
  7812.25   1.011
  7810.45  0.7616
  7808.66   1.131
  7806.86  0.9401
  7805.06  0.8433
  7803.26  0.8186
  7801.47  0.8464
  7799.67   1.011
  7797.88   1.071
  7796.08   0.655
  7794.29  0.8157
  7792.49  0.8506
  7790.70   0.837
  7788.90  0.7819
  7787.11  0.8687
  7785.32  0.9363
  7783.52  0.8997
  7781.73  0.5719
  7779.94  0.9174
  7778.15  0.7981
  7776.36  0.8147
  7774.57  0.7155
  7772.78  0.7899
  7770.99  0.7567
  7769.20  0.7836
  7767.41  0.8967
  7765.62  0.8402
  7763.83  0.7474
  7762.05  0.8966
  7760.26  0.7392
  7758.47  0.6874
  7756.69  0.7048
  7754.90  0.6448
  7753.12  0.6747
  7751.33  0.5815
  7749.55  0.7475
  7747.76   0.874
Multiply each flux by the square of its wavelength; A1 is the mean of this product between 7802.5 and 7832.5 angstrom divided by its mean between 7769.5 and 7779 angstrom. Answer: 1.13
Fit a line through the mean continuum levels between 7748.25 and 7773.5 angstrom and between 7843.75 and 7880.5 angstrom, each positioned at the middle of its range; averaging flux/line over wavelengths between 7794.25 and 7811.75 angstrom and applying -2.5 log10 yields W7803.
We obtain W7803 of -0.125 mag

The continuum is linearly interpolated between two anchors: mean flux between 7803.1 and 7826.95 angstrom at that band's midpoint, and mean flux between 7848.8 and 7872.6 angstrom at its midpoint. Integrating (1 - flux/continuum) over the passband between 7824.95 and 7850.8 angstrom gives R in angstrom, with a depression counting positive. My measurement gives 1.0 angstrom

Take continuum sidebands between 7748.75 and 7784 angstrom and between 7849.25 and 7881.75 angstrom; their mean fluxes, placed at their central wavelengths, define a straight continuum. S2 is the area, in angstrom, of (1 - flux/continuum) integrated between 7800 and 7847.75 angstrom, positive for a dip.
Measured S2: -2.5 angstrom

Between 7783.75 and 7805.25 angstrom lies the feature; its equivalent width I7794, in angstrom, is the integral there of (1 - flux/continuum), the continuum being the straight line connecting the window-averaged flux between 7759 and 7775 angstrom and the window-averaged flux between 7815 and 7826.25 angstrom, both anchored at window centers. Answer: -1.1 angstrom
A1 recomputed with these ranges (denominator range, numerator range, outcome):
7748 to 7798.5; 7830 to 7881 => 1.13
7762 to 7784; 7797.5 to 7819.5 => 1.16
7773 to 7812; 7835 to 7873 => 1.03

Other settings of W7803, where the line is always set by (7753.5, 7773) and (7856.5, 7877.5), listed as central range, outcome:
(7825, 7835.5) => 0.04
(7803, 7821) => -0.12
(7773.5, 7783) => 0.02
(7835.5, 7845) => -0.04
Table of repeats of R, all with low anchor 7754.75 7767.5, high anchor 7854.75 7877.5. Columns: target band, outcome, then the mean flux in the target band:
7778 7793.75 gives -0.96 angstrom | 0.83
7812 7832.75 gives -1.16 angstrom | 0.847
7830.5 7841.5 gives -1.28 angstrom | 0.905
